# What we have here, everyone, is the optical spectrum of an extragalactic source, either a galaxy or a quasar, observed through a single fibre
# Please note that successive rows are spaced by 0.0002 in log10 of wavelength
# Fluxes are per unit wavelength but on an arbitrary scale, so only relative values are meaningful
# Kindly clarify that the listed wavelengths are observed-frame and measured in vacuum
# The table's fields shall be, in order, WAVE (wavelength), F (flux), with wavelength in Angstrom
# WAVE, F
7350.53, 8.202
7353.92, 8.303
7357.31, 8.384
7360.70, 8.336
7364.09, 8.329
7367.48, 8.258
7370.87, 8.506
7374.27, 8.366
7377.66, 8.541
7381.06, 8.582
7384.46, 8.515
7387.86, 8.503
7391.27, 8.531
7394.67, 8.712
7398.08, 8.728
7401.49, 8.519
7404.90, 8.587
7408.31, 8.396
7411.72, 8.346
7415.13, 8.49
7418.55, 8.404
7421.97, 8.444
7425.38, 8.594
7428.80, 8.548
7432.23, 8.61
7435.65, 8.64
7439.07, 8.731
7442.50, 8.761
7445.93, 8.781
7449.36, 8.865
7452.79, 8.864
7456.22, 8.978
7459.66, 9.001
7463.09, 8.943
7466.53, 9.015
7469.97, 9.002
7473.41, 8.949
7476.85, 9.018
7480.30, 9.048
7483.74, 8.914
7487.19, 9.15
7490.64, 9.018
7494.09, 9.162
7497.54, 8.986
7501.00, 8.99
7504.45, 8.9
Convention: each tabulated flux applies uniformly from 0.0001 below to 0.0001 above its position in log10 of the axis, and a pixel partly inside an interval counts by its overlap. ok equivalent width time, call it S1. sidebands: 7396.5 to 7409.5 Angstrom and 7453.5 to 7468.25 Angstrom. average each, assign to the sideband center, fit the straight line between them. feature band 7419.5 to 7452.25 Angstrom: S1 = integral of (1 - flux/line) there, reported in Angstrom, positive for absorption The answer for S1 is 0.5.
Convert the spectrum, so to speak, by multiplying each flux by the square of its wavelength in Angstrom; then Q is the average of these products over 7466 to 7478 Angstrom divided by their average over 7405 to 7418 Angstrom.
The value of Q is 1.1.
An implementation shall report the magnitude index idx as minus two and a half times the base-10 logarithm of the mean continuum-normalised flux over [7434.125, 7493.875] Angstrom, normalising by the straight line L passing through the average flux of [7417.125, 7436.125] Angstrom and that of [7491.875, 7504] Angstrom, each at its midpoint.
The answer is -0.02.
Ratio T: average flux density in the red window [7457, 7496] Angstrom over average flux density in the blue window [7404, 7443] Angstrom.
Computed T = 1.06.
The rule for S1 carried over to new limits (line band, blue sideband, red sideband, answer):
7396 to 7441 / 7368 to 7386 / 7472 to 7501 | 0.8 Angstrom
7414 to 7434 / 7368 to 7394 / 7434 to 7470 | 0.5 Angstrom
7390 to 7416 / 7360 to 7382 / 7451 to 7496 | 0.2 Angstrom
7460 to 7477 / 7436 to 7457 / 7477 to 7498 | -0.1 Angstrom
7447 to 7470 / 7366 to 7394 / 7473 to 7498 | -0.1 Angstrom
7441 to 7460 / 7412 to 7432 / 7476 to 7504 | -0.3 Angstrom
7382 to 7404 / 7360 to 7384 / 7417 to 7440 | -0.3 Angstrom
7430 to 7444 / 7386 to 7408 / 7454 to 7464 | 0.2 Angstrom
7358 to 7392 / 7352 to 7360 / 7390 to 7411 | 0.0 Angstrom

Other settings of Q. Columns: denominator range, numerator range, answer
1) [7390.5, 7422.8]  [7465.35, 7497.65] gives 1.08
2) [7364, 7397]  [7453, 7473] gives 1.08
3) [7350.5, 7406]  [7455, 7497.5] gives 1.09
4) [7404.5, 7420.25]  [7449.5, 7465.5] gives 1.07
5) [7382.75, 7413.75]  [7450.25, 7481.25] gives 1.07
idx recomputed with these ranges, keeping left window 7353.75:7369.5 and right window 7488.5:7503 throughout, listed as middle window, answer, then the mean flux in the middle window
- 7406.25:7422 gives 0.024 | 8.42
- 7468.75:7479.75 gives -0.008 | 8.99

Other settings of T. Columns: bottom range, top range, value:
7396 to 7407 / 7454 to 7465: 1.04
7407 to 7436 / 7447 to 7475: 1.05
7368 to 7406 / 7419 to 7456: 1.02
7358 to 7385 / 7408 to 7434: 1.01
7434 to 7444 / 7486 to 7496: 1.05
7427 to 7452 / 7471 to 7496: 1.04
